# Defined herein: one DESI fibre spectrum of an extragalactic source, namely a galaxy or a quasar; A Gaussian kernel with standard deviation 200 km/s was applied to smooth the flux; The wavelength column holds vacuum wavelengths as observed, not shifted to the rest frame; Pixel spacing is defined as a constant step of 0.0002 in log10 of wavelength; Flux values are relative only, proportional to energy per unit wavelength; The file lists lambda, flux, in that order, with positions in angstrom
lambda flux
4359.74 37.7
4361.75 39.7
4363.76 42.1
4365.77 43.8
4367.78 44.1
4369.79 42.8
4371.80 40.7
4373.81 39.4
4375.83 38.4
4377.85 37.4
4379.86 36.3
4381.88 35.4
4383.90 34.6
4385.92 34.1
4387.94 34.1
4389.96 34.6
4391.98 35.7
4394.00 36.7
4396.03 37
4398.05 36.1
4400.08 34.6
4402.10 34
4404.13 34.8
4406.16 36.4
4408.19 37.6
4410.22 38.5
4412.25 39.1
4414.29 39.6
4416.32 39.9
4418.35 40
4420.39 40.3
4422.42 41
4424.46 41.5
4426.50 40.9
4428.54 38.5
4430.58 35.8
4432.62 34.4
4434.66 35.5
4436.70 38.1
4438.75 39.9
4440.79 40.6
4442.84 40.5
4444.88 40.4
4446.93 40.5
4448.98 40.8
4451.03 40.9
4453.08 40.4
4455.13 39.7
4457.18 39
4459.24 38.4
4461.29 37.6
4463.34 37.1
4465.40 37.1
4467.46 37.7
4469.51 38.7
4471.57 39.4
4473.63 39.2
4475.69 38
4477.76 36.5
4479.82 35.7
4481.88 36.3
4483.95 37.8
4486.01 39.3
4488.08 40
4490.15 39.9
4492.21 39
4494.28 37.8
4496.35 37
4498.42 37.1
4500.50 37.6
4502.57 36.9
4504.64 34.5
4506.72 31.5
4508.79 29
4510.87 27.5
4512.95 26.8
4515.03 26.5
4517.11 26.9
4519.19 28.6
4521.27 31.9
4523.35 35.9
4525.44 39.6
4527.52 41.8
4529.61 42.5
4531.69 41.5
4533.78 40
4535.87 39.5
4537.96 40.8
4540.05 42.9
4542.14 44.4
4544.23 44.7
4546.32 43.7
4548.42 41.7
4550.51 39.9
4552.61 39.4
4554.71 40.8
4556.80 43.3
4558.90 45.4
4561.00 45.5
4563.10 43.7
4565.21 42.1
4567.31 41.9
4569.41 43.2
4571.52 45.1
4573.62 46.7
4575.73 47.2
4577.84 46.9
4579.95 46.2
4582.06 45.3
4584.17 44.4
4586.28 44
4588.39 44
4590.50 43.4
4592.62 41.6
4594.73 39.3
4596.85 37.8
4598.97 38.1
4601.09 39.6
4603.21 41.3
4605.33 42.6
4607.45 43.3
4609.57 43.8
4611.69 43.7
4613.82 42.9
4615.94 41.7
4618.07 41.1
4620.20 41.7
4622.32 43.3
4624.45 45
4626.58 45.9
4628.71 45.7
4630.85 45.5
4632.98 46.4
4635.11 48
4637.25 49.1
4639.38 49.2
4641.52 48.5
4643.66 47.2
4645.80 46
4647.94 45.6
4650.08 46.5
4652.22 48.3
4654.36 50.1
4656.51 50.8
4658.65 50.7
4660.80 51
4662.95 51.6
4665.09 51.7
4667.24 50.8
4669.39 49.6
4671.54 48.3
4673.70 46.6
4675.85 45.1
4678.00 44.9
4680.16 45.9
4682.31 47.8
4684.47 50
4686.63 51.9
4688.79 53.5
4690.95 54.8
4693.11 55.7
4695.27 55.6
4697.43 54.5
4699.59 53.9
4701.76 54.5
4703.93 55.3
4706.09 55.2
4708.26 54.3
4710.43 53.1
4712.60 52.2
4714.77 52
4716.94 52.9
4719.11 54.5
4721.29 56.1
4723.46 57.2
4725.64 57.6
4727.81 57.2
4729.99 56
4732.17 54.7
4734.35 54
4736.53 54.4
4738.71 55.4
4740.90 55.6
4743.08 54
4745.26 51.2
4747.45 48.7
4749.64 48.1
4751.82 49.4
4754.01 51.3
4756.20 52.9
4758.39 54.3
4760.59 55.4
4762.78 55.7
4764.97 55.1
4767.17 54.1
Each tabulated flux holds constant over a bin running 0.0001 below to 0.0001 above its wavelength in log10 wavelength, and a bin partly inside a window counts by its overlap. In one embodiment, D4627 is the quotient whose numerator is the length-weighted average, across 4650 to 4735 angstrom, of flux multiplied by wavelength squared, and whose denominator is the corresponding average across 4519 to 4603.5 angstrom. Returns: 1.32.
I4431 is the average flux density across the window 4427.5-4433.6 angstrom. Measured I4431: 36.3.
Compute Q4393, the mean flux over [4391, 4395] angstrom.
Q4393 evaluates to 36.2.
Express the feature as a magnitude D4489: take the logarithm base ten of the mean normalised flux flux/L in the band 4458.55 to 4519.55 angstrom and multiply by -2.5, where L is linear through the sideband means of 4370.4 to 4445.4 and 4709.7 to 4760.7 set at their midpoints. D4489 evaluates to 0.17 mag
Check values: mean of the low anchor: 37.6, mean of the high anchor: 53.6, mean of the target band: 35.6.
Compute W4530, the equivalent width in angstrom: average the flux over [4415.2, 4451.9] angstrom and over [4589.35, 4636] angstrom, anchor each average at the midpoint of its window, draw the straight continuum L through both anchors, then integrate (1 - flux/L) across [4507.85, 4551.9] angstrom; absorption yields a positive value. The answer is 4.5 angstrom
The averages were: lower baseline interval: 39.4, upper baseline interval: 42.8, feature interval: 37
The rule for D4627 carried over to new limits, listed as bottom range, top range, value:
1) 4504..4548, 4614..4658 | 1.34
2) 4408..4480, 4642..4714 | 1.44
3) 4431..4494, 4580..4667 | 1.26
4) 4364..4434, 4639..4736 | 1.55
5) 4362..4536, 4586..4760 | 1.45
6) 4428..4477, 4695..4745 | 1.59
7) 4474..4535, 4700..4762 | 1.66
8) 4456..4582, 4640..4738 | 1.43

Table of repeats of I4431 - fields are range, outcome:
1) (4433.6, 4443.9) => 38.9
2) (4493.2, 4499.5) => 37.3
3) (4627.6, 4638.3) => 46.9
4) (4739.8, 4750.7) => 51.5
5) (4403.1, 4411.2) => 36.8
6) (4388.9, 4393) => 35.2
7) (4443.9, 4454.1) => 40.6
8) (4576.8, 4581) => 46.5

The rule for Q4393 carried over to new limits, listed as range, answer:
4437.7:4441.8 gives 40.2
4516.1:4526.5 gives 32.6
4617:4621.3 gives 41.4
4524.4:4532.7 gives 41.4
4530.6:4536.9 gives 40.4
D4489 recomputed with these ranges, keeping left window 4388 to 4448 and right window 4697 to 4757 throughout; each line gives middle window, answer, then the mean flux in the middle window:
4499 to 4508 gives 0.20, 35.1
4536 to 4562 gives 0.05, 42.6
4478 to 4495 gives 0.09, 38.2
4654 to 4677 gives 0.02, 49.6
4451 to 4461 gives 0.01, 39.4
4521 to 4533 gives 0.11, 39.3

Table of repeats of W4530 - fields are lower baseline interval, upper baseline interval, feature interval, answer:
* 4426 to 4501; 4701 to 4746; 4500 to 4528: 6.3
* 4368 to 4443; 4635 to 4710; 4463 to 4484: 1.7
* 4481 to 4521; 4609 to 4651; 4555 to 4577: -2.5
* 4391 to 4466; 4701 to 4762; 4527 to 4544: 0.8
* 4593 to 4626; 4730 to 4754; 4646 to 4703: -3.9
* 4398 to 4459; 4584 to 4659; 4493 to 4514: 3.8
